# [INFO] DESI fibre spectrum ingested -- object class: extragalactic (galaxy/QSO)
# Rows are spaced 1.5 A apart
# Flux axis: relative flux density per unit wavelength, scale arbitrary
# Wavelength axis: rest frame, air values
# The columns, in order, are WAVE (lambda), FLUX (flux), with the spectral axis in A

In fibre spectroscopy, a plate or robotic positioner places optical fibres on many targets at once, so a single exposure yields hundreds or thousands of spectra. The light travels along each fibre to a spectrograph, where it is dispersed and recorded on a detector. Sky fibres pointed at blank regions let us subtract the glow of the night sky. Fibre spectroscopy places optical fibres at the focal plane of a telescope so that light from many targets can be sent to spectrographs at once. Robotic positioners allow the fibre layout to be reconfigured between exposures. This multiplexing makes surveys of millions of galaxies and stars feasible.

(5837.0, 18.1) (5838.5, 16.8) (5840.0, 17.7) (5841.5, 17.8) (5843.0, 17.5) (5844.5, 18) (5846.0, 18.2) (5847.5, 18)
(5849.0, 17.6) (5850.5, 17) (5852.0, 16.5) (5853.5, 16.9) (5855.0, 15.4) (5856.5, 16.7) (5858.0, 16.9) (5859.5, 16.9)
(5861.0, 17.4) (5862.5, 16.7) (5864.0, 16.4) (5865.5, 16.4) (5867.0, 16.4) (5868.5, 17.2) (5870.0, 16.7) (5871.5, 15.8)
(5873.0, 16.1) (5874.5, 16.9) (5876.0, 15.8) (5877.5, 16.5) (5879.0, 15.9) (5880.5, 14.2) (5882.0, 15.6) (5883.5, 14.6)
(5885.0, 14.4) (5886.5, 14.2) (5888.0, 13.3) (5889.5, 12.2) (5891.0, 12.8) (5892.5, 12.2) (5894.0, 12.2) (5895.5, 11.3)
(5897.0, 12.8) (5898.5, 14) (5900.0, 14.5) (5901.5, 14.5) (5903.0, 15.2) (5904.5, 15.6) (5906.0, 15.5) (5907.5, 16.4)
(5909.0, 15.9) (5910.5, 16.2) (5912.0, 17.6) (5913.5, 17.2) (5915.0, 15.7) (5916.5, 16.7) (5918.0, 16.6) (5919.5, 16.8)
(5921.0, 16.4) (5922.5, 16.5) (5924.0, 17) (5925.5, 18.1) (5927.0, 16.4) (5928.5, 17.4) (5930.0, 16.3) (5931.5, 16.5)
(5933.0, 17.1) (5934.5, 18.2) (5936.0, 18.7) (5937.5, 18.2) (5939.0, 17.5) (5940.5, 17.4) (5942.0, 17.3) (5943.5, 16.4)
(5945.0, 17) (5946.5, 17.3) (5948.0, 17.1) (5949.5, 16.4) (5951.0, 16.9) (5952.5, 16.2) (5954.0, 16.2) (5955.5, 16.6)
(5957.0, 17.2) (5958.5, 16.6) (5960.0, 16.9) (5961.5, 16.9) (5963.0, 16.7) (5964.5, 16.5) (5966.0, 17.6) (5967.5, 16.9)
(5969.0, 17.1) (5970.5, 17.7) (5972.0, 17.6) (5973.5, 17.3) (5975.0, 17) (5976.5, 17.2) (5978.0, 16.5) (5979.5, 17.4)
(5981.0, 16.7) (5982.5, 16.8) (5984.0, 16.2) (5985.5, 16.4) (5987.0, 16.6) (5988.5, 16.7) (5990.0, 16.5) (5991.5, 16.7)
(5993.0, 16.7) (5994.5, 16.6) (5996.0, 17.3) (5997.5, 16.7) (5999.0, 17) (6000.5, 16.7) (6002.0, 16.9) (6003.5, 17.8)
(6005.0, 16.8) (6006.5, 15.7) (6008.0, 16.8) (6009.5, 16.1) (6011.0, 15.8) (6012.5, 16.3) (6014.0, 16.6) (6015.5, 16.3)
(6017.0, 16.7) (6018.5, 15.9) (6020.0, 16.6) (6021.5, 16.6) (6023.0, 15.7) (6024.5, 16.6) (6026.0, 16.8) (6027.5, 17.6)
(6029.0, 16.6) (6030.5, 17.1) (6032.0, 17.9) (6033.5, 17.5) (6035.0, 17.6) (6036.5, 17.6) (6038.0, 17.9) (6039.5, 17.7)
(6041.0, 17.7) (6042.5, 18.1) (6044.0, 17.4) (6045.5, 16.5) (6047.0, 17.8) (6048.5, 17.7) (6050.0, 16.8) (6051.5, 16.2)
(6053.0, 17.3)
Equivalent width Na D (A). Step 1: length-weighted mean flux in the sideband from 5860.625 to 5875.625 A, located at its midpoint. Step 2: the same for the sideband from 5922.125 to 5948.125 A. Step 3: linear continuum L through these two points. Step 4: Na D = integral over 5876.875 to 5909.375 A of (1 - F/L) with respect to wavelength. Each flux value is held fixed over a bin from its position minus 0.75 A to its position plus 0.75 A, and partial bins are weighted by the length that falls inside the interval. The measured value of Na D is 5.0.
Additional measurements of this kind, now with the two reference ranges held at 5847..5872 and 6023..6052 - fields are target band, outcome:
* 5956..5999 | 0.5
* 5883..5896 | 2.9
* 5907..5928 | 0.3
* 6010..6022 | 0.6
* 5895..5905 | 1.7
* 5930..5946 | -0.4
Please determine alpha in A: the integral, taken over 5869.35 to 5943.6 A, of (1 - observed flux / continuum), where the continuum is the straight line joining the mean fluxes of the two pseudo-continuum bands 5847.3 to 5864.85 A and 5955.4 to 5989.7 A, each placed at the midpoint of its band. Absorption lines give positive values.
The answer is 5.0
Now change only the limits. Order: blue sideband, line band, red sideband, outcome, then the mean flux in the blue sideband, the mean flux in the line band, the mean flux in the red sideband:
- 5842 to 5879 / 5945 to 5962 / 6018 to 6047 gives 0.24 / 16.8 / 16.8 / 17.2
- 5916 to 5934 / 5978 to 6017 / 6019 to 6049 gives 1.05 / 16.8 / 16.6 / 17.2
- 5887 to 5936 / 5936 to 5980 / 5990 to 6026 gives -2.82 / 15.5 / 17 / 16.6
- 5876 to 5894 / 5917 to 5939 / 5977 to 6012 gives -2.93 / 14.2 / 17.2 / 16.7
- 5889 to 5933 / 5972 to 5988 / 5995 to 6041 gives -0.48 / 15.4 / 16.8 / 16.9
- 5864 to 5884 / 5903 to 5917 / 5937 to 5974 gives 0.19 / 16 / 16.2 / 17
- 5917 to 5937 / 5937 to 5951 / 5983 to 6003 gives -0.13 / 17.1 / 17.1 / 16.7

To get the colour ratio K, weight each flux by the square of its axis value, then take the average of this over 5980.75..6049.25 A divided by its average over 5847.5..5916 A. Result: 1.1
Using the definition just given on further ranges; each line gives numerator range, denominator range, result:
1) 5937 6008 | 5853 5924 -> 1.12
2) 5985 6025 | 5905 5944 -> 1.01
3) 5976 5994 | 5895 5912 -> 1.15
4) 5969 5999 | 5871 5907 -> 1.21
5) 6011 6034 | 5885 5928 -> 1.15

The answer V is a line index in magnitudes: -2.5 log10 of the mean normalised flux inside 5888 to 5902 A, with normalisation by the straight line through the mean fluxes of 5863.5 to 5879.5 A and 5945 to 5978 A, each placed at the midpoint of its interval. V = 0.266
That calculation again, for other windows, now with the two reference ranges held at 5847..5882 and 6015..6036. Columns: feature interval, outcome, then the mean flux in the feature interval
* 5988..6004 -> -0.01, 16.9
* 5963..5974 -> -0.03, 17.2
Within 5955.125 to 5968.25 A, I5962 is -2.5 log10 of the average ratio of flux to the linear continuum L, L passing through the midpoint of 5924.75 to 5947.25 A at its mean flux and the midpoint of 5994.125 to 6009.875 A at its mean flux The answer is 0.01 mag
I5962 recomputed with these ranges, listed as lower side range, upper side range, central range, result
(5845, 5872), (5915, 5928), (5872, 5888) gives 0.10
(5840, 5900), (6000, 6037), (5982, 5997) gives -0.01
